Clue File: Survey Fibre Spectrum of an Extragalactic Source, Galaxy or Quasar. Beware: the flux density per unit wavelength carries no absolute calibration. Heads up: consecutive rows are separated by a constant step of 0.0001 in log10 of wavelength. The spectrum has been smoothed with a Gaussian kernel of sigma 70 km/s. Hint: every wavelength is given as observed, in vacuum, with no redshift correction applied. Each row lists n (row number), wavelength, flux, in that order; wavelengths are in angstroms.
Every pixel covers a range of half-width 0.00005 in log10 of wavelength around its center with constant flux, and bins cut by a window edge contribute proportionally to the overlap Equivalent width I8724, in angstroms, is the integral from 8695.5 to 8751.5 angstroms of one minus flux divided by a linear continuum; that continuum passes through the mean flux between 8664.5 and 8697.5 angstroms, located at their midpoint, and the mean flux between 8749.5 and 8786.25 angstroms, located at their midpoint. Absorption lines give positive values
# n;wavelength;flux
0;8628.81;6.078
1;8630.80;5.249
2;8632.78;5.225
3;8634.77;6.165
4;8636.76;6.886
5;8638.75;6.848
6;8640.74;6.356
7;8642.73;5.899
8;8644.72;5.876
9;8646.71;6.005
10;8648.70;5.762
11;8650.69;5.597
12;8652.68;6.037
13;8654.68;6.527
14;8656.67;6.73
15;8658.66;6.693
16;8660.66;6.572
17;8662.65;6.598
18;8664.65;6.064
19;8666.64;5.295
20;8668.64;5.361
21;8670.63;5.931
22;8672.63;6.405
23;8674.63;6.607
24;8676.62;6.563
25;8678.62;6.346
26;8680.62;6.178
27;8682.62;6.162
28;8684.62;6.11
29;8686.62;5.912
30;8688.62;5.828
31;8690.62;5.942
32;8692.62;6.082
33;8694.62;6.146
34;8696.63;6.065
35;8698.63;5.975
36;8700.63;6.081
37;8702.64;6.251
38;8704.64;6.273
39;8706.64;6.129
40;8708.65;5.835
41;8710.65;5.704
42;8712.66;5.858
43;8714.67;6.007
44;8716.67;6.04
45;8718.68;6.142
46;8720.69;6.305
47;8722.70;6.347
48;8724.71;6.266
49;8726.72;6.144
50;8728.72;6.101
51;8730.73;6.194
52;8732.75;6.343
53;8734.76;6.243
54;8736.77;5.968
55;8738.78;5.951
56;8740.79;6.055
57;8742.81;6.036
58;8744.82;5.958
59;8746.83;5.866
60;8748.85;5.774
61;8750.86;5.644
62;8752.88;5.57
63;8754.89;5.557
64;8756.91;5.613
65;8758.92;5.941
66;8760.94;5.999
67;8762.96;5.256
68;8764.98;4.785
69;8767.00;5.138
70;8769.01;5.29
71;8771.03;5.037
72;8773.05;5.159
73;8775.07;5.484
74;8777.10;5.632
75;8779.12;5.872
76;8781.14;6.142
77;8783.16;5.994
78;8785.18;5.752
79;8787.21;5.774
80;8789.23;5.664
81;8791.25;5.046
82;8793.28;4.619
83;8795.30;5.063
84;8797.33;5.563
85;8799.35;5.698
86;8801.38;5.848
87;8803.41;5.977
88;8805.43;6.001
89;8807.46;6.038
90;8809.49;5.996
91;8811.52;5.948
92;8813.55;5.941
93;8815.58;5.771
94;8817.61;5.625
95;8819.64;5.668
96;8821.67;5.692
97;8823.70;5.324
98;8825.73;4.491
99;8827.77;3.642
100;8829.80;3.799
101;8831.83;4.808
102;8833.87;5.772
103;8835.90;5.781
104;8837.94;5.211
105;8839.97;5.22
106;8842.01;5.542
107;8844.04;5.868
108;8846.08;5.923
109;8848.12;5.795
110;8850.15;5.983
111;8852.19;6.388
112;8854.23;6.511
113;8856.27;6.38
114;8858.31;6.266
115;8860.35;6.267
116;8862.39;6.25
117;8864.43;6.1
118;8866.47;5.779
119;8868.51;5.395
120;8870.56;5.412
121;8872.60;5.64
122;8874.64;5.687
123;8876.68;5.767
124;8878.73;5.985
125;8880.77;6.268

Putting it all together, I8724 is -2.4 angstroms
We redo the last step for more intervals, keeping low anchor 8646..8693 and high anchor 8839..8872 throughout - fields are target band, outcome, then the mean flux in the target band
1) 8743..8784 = 3.0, 5.59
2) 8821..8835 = 2.8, 4.78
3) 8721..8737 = -0.4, 6.22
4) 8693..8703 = 0.0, 6.09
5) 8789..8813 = 1.5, 5.63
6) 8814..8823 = 0.4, 5.69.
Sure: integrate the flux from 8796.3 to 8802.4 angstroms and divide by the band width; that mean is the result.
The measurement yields 5.7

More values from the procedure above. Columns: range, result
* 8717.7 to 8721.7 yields 6.22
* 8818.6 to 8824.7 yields 5.57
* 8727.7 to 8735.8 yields 6.22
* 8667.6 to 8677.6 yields 6.17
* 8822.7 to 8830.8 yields 4.31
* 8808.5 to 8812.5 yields 5.97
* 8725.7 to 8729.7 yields 6.14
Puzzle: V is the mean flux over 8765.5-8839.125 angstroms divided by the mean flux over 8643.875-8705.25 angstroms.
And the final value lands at 0.9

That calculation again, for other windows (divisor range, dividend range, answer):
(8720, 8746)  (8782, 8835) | 0.89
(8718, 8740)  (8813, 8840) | 0.84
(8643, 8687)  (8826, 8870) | 0.92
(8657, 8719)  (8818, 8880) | 0.92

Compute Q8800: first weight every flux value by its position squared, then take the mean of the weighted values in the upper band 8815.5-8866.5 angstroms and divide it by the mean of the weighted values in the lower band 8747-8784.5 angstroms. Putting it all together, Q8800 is 1.03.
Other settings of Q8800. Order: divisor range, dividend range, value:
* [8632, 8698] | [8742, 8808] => 0.93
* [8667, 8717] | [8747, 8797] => 0.92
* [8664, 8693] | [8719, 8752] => 1.02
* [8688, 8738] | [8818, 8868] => 0.95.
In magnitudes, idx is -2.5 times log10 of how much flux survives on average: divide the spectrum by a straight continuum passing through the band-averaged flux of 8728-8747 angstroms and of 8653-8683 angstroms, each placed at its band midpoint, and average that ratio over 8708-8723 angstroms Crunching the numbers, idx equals 0.021 mag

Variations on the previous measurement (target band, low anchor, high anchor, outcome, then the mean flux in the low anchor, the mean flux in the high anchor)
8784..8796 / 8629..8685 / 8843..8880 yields 0.133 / 6.14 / 5.97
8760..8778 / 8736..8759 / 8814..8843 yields 0.070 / 5.82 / 5.18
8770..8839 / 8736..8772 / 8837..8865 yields 0.067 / 5.63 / 5.98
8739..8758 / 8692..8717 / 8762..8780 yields -0.048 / 6.03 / 5.29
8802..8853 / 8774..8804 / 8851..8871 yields 0.063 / 5.6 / 6.09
